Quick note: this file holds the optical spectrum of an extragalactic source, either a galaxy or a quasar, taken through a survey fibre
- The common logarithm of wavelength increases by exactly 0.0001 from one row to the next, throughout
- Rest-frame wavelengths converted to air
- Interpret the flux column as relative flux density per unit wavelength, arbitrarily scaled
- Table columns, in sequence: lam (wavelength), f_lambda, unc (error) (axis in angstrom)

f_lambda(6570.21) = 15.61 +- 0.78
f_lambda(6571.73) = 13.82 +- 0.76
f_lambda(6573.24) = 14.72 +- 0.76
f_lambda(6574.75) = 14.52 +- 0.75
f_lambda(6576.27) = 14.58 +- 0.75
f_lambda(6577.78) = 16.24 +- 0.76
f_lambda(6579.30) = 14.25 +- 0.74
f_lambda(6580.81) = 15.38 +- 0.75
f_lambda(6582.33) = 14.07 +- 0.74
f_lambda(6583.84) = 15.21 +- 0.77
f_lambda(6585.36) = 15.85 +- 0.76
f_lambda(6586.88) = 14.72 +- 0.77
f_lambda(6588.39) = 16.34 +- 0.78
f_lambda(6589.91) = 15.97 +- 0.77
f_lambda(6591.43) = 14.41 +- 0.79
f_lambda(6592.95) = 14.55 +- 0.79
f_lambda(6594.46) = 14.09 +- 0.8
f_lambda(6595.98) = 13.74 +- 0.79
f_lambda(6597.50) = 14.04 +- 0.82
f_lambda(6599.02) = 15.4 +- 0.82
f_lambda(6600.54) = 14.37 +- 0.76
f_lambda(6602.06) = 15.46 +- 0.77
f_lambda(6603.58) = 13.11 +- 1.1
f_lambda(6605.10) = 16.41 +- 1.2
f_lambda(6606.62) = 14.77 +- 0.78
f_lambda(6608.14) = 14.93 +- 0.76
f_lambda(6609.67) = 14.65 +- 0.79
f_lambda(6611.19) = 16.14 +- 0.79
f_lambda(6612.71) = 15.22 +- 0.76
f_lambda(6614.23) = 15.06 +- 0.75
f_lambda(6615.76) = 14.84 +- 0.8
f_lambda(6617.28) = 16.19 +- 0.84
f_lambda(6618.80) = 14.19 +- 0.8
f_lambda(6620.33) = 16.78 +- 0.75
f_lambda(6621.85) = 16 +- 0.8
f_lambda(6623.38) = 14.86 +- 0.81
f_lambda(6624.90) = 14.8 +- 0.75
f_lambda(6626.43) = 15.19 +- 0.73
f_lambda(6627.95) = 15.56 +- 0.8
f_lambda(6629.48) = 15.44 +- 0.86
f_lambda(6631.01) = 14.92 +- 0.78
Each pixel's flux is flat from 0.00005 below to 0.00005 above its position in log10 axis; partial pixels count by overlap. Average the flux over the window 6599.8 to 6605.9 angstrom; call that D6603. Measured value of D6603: 14.8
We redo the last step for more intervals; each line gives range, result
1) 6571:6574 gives 14.3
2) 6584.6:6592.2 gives 15.4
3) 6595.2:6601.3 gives 14.4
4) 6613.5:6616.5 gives 14.9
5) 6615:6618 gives 15.5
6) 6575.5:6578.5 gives 15.4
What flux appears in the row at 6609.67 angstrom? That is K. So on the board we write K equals 14.65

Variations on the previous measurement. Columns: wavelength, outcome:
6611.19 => 16.14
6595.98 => 13.74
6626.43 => 15.19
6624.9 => 14.8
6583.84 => 15.21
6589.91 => 15.97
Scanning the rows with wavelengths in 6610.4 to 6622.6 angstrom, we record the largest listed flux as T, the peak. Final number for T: 16.78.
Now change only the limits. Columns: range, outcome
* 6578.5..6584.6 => 15.38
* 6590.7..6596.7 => 14.55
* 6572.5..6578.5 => 16.24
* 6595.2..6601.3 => 15.4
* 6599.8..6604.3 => 15.46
